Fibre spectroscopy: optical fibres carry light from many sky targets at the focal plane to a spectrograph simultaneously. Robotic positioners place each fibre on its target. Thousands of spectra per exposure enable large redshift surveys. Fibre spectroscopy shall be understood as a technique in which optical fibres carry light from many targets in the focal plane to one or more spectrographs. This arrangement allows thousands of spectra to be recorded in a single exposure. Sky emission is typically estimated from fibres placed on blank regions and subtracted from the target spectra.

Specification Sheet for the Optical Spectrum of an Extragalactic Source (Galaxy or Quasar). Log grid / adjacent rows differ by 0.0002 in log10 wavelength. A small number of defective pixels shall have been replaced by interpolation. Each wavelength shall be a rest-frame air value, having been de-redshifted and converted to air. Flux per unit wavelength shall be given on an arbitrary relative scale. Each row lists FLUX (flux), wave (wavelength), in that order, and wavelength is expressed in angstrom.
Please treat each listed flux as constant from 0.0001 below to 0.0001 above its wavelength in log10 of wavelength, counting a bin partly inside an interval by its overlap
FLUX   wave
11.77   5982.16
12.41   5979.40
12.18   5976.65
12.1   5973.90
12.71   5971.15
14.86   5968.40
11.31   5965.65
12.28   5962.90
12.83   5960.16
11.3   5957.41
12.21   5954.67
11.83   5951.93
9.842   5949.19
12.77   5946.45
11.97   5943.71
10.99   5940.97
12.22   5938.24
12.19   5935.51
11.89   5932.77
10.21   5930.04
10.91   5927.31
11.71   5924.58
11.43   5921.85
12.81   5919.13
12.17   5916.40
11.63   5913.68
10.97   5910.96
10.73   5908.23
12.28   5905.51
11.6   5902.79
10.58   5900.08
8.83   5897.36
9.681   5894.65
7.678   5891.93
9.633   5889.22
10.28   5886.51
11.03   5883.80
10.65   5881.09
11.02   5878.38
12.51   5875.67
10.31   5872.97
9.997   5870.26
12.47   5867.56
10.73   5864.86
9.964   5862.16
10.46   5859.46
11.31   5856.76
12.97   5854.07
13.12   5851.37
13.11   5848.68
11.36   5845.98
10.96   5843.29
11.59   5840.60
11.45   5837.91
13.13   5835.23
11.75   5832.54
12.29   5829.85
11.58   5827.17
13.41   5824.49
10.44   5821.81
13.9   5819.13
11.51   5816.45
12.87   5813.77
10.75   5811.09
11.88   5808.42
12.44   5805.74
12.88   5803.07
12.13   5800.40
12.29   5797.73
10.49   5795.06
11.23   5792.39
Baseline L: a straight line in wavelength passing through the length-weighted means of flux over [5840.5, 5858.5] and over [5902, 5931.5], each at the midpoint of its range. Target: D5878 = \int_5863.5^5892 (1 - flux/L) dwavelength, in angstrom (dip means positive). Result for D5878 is 2.7 angstrom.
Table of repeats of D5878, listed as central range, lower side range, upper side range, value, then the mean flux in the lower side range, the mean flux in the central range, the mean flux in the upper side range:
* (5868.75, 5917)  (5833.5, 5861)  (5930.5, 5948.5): 5.1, 11.9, 10.6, 11.8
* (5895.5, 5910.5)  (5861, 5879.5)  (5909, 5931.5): 0.7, 11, 10.8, 11.5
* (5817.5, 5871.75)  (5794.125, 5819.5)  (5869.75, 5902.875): -2.8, 12.1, 11.8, 10.2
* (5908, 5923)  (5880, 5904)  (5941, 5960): -1.4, 9.98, 11.7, 11.7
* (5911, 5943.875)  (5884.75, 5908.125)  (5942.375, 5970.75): -1.4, 10.1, 11.6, 12.1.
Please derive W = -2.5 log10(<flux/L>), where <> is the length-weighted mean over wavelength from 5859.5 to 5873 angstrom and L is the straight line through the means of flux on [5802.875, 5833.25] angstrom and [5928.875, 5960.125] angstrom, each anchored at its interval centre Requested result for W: 0.12 mag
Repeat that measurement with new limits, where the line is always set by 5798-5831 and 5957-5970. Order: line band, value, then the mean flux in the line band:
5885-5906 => 0.236 mag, 9.99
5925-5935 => 0.123 mag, 11.2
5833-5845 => 0.043 mag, 11.8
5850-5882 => 0.094 mag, 11.3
